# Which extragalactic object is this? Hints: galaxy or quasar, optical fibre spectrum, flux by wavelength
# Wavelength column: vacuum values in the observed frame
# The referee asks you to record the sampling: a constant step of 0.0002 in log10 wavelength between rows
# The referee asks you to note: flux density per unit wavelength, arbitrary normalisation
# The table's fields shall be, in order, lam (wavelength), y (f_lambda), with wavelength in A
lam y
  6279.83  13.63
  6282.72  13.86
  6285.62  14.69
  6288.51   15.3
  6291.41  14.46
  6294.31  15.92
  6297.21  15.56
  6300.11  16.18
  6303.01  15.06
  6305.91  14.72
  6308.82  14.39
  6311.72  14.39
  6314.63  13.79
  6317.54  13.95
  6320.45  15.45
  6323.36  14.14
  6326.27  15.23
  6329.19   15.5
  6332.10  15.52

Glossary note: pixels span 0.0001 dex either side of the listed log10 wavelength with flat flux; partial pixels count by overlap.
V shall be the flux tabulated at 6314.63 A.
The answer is 13.79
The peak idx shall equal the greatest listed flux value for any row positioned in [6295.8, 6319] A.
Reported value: 16.18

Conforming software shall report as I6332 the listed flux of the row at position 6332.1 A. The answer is 15.52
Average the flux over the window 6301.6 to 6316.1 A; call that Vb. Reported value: 14.5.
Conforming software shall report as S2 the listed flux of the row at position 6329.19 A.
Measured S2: 15.5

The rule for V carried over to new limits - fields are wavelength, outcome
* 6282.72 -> 13.86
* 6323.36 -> 14.14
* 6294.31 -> 15.92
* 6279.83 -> 13.63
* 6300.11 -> 16.18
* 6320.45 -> 15.45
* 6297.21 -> 15.56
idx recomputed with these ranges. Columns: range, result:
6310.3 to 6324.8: 15.45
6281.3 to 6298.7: 15.92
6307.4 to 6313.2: 14.39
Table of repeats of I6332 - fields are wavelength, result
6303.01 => 15.06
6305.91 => 14.72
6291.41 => 14.46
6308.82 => 14.39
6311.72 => 14.39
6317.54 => 13.95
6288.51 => 15.3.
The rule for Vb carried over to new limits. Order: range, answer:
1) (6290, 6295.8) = 15.2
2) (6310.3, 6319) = 14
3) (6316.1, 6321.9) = 14.7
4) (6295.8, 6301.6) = 15.9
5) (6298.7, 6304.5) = 15.6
